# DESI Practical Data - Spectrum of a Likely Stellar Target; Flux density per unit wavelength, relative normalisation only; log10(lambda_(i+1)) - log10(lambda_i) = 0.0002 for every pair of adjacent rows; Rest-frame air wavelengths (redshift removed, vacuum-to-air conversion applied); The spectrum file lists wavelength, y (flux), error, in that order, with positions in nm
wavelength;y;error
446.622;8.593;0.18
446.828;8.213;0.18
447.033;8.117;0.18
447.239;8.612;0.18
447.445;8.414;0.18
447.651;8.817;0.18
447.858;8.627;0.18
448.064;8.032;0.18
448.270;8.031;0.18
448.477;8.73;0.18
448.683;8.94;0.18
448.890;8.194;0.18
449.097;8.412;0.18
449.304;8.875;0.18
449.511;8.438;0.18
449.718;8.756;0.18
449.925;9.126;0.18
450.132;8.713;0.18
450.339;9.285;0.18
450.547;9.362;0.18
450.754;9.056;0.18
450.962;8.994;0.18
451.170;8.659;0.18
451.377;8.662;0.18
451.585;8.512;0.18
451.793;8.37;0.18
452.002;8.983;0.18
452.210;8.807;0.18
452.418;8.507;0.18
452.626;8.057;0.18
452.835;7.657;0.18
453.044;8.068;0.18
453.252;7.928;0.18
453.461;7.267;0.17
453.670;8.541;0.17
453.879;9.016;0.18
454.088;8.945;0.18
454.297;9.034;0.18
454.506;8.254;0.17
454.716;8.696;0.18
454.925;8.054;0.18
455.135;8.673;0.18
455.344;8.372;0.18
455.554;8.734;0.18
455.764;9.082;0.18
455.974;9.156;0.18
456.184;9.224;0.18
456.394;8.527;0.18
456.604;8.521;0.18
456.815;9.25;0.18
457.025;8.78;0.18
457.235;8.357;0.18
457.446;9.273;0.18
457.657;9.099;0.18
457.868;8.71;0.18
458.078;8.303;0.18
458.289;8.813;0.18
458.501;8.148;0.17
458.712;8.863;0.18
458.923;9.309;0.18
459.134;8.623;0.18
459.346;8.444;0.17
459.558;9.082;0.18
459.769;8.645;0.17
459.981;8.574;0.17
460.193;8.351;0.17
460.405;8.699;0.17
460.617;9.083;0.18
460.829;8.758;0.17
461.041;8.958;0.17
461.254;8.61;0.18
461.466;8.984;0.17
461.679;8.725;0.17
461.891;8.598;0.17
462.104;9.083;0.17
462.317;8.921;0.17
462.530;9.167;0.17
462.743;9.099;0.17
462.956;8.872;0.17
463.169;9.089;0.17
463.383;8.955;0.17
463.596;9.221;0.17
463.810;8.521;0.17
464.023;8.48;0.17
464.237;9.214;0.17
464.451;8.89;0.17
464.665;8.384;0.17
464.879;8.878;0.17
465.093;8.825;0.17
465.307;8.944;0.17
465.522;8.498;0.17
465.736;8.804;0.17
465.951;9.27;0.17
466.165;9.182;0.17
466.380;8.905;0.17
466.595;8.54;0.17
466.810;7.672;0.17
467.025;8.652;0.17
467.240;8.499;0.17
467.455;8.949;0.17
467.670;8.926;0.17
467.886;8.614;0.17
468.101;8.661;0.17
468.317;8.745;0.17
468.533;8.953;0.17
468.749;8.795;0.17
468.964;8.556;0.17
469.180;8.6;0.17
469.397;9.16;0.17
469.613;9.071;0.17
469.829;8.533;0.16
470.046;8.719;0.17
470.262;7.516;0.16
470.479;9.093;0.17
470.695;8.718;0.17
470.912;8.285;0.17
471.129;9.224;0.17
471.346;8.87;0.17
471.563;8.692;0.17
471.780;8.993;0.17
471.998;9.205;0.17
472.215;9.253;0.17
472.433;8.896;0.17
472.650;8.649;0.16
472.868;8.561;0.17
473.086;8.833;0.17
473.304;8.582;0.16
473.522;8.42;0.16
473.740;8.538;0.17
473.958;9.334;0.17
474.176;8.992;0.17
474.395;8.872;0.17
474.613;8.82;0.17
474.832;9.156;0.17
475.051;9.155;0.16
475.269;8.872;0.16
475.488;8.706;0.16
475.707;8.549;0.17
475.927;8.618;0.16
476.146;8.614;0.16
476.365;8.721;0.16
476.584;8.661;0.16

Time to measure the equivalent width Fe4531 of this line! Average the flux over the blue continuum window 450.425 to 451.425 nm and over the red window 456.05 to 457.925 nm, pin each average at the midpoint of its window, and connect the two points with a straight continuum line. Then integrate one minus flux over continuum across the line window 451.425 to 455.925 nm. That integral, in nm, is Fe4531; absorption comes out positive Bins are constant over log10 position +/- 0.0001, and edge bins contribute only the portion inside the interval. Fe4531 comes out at 0.230 nm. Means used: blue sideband 8.97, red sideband 8.87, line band 8.47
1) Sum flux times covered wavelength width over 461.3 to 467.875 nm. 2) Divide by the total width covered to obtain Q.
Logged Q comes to 8.82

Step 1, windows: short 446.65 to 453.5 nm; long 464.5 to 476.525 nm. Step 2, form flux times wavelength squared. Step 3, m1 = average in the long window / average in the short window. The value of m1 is 1.1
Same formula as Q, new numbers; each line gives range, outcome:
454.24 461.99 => 8.74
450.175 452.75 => 8.76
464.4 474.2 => 8.76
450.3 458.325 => 8.65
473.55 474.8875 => 8.91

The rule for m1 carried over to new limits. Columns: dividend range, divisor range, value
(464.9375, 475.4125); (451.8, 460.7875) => 1.08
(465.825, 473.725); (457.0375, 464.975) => 1.03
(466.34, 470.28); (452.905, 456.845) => 1.07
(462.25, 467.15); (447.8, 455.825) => 1.09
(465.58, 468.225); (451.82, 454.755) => 1.10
